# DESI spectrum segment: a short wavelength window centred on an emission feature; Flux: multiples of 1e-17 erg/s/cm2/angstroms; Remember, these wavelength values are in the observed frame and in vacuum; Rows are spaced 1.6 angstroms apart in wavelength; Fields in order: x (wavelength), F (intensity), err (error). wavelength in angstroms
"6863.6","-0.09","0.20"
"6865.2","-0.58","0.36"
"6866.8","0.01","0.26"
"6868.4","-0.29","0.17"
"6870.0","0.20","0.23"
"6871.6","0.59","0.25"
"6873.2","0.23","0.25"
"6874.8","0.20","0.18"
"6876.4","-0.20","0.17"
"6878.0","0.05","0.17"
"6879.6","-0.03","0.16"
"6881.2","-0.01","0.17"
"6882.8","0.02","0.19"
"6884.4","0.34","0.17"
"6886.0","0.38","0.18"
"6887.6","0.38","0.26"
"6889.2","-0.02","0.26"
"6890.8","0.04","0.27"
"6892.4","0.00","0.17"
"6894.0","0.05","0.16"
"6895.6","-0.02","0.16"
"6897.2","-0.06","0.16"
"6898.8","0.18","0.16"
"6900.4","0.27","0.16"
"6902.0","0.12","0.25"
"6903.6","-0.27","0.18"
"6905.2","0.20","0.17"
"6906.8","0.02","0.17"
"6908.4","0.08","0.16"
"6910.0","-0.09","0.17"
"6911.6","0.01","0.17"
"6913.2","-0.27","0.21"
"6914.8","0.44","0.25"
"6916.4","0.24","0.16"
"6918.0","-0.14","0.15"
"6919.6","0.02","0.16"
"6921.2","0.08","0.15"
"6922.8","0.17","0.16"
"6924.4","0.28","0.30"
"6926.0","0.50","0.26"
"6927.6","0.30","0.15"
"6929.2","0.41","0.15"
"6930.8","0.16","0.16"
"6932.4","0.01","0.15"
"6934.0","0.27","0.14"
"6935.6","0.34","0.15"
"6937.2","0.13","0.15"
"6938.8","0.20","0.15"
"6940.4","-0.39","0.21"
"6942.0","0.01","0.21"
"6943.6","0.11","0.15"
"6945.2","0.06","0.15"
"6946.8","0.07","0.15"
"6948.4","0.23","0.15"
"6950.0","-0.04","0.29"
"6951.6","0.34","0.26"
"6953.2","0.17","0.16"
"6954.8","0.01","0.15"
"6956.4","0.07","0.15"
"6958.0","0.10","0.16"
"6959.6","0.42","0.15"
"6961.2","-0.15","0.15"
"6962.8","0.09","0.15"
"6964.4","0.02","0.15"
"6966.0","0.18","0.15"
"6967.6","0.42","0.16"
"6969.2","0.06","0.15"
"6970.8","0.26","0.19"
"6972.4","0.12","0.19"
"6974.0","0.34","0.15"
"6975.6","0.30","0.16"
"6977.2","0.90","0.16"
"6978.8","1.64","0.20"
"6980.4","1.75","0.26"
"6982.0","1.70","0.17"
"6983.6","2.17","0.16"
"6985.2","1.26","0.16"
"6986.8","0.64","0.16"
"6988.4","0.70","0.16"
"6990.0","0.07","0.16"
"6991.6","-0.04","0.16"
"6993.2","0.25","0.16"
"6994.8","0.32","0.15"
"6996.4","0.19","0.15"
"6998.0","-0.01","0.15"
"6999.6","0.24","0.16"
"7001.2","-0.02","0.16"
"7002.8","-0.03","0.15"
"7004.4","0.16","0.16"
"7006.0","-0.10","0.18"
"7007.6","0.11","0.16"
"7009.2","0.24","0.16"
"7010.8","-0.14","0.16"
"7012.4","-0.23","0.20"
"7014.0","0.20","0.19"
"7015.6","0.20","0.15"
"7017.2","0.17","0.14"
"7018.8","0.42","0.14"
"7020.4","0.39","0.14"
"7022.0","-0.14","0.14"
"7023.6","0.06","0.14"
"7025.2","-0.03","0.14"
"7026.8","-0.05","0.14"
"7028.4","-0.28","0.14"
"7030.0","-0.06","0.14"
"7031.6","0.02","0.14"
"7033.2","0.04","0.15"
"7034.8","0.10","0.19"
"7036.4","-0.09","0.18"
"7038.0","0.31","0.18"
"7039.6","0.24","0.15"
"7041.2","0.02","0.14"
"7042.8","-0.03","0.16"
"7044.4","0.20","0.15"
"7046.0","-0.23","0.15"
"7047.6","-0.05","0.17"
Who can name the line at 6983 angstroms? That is [O II]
